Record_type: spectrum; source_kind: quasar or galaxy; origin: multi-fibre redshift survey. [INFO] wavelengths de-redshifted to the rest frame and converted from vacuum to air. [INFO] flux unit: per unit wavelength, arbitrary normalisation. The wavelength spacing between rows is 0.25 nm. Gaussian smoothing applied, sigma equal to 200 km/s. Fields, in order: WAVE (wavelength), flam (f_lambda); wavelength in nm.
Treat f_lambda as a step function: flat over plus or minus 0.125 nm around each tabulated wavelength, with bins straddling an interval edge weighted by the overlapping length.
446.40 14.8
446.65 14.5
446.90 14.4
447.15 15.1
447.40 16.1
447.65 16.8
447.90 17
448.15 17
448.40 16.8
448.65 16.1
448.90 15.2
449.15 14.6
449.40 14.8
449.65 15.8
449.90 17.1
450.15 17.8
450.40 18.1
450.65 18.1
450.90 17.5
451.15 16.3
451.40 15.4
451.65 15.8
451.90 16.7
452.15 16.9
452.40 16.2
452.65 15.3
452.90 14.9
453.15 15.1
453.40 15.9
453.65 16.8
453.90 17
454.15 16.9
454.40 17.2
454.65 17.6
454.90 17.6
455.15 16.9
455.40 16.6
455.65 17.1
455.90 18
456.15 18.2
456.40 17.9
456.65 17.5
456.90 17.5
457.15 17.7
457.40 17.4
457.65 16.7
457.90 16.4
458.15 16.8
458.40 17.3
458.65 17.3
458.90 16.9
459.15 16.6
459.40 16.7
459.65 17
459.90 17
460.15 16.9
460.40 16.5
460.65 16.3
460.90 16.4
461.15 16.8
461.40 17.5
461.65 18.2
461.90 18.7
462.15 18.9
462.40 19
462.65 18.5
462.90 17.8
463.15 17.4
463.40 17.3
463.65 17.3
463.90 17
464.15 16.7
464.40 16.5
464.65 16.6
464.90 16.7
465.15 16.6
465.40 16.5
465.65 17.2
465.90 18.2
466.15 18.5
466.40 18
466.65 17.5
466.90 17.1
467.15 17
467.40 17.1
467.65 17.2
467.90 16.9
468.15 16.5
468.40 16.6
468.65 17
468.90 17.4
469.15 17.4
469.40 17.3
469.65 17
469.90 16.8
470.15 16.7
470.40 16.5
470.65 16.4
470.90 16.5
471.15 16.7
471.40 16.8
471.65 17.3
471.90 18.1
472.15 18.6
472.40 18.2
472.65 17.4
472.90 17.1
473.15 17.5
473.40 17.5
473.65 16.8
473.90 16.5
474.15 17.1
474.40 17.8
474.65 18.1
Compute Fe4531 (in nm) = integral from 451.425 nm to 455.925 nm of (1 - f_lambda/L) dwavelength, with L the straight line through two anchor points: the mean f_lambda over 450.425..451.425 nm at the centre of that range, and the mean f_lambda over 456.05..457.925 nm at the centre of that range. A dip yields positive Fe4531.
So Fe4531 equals 0.19 nm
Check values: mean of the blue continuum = 17.1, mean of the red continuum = 17.5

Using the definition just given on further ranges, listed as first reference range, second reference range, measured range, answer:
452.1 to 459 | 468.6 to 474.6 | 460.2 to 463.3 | -0.113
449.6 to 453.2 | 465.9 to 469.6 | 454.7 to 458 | -0.122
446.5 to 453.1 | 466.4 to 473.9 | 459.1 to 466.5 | -0.235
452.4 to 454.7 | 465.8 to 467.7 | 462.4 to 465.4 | 0.019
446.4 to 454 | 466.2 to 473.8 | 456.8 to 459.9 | -0.085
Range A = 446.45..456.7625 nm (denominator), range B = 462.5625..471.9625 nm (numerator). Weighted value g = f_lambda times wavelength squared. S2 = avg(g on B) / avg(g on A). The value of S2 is 1.11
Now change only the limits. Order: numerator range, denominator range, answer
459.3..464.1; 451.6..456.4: 1.08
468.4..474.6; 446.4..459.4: 1.12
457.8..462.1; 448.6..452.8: 1.09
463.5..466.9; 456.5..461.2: 1.04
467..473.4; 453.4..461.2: 1.06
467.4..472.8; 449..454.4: 1.13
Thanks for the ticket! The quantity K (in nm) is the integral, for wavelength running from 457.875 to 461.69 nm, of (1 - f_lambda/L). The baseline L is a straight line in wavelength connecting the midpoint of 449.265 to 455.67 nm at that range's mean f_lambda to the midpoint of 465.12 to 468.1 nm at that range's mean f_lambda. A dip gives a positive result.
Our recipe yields 0.01 nm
